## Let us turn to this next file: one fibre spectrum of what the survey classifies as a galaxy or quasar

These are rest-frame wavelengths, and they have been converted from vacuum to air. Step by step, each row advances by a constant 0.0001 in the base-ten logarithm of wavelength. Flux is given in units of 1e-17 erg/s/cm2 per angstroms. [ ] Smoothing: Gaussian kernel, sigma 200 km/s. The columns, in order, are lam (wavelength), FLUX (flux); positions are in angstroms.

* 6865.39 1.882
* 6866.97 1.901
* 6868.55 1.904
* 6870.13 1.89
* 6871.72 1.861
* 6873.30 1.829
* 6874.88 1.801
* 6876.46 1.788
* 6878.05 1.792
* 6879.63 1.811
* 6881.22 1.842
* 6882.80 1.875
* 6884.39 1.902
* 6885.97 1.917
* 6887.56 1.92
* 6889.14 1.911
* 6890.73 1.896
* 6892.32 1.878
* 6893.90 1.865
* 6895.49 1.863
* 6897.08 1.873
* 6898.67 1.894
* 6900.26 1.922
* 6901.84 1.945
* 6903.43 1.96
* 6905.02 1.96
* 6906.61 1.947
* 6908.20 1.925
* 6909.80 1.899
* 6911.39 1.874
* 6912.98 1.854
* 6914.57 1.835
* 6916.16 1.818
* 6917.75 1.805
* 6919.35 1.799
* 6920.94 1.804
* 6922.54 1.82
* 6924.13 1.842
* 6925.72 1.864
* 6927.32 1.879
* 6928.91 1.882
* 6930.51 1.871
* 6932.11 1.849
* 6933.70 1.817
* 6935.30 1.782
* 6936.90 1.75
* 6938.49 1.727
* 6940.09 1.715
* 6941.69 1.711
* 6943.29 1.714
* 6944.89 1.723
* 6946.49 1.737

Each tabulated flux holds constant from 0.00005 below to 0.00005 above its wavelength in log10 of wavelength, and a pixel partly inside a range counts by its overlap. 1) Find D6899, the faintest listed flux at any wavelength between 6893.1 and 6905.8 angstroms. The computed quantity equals 1.863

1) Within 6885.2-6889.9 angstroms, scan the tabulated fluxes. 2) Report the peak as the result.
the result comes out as 1.92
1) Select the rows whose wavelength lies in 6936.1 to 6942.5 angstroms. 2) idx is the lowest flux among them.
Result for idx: 1.711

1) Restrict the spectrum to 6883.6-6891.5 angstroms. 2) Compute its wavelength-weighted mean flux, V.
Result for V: 1.91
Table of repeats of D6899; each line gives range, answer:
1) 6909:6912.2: 1.874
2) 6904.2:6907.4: 1.947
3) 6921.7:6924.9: 1.82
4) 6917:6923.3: 1.799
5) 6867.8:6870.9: 1.89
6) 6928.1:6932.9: 1.849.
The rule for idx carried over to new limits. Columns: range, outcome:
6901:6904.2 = 1.945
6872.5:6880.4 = 1.788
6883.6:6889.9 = 1.902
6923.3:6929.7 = 1.842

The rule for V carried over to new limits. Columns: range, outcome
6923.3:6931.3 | 1.87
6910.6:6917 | 1.85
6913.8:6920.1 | 1.81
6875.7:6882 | 1.81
